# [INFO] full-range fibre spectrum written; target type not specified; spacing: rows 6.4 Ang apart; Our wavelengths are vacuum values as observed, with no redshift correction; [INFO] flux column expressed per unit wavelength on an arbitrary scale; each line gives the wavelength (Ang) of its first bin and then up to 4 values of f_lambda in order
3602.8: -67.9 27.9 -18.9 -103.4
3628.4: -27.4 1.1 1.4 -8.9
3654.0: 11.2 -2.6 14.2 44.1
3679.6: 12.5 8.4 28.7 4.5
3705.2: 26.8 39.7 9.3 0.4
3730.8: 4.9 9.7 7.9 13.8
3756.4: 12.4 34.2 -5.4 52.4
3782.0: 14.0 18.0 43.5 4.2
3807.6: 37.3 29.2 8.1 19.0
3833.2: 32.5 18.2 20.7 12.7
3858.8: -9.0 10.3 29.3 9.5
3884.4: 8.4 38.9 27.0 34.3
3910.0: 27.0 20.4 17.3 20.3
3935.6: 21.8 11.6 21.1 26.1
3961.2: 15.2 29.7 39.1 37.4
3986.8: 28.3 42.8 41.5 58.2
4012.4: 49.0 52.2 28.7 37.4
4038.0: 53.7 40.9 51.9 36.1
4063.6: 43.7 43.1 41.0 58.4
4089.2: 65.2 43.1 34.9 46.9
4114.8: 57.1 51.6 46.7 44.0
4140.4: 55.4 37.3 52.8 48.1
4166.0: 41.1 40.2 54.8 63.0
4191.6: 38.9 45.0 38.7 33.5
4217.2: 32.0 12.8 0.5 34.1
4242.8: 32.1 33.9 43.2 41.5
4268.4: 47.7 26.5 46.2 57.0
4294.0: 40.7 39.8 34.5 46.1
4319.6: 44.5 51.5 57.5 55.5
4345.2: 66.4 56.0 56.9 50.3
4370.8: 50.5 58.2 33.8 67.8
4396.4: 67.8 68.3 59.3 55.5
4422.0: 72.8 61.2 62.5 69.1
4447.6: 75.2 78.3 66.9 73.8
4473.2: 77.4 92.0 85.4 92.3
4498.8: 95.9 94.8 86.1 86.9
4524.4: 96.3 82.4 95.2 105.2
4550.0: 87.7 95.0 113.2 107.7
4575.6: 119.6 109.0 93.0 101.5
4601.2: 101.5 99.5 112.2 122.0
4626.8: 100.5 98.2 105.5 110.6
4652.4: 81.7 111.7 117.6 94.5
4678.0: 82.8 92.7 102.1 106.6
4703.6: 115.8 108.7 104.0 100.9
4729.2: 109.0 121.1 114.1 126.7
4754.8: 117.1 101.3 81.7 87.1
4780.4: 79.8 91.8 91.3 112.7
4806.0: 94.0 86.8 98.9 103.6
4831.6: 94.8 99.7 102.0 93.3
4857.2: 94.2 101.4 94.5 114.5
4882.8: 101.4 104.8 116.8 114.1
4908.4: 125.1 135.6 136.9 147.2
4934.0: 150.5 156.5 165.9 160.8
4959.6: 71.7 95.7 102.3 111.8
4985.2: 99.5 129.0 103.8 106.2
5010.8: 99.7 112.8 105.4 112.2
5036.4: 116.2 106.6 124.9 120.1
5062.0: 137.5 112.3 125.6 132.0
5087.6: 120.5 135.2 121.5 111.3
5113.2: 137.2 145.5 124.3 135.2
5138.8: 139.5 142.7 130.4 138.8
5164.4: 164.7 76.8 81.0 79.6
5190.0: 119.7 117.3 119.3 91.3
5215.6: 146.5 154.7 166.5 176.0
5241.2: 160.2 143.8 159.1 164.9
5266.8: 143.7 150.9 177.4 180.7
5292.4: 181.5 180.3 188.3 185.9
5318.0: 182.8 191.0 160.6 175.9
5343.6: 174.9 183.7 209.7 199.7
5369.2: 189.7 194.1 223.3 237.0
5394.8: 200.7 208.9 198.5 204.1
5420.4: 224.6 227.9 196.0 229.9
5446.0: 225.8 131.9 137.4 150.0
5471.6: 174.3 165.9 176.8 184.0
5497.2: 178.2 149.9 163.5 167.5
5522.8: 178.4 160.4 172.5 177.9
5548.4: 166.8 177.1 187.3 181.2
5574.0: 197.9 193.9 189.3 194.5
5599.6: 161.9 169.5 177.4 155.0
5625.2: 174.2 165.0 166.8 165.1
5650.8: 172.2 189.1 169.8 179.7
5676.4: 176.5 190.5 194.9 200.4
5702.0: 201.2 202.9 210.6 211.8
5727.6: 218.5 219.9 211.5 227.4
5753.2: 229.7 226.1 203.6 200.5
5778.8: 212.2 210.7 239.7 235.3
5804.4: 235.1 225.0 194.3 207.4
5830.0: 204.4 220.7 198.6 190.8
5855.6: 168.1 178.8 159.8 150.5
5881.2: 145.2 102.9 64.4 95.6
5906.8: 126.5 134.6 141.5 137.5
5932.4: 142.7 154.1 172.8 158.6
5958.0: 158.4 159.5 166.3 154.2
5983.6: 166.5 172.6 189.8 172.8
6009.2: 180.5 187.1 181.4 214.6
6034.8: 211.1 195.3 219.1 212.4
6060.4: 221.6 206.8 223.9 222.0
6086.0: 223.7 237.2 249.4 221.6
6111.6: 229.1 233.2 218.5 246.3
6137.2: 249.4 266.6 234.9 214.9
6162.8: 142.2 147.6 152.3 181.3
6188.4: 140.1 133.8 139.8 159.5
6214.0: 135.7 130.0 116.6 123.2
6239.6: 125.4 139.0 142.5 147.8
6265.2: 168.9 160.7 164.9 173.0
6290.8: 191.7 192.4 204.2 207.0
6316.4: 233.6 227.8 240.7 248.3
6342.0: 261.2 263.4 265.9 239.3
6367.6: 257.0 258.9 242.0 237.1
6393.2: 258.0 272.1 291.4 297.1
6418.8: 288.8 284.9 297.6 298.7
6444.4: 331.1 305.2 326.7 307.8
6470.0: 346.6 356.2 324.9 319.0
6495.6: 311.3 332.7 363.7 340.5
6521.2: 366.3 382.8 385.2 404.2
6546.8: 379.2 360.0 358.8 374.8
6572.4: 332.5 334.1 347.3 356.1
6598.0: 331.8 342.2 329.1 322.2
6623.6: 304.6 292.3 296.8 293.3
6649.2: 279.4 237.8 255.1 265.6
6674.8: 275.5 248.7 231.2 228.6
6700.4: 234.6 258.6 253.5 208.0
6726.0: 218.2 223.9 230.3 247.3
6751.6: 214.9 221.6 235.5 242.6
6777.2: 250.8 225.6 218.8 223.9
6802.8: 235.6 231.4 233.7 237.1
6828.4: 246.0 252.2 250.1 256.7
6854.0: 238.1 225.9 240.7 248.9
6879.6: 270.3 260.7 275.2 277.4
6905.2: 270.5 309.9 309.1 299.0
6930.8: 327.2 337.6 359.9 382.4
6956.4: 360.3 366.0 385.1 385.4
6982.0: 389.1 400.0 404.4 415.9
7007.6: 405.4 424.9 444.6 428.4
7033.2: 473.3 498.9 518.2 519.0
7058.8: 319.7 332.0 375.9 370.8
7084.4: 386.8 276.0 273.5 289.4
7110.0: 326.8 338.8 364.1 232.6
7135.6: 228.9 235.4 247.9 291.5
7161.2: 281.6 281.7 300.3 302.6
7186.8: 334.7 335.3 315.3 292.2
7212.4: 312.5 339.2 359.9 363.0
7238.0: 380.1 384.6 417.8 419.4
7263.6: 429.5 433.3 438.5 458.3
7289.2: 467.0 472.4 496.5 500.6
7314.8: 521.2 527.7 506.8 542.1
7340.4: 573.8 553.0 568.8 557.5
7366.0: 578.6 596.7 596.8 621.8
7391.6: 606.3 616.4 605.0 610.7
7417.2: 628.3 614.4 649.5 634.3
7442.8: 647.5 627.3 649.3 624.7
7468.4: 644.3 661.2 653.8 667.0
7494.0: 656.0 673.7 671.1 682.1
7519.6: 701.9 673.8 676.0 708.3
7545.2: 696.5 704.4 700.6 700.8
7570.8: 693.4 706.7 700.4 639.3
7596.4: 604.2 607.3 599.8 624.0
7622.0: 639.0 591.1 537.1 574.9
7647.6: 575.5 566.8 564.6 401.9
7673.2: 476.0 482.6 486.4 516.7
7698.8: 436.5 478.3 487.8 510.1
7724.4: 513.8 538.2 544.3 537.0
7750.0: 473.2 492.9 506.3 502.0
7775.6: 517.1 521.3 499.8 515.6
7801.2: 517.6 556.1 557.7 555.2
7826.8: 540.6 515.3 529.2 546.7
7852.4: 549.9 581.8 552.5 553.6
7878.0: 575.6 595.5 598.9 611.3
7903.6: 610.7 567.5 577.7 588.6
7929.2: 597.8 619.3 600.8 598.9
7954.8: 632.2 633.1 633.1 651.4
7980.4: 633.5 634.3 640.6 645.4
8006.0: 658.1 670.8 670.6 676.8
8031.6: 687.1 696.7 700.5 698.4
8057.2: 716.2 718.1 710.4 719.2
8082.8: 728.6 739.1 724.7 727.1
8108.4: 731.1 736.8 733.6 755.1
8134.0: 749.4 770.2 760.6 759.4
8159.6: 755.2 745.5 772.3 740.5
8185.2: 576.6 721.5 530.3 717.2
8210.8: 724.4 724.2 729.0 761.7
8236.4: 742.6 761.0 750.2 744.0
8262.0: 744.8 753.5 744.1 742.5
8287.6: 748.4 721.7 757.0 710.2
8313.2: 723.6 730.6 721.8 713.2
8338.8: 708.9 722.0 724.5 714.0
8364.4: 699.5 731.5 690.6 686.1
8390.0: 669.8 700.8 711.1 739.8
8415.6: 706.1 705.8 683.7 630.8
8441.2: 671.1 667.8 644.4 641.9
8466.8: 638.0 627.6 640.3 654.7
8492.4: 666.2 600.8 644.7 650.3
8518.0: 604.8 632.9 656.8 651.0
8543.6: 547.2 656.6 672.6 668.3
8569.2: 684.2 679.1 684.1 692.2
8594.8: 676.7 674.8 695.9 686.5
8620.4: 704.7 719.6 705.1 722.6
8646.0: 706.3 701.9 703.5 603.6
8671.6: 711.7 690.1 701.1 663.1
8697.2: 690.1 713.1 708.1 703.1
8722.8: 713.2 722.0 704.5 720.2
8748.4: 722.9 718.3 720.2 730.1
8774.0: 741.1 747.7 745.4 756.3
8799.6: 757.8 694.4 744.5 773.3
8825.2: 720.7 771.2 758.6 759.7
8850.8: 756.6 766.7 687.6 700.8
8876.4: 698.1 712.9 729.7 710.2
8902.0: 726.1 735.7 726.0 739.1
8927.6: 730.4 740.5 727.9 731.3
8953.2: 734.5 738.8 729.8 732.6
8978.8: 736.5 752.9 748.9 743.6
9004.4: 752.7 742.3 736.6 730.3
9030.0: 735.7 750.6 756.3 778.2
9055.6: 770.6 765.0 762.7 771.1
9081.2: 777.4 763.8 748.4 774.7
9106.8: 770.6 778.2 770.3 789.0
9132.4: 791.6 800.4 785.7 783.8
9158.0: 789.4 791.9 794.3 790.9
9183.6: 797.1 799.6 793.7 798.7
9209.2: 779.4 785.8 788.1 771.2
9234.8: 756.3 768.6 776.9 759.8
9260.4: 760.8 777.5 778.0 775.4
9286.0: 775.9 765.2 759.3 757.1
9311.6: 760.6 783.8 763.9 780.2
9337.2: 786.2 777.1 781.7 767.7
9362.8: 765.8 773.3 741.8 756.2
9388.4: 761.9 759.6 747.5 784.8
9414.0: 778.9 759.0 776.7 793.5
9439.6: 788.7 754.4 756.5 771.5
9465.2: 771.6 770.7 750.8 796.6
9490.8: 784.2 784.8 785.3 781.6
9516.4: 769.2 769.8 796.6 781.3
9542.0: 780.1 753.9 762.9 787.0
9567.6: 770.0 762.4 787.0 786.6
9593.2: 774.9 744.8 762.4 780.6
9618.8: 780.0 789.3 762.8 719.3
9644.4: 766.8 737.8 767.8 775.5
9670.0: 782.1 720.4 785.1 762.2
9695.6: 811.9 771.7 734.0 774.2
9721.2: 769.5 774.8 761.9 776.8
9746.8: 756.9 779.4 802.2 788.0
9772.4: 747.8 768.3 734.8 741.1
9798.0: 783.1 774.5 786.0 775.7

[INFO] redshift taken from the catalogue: 0.00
